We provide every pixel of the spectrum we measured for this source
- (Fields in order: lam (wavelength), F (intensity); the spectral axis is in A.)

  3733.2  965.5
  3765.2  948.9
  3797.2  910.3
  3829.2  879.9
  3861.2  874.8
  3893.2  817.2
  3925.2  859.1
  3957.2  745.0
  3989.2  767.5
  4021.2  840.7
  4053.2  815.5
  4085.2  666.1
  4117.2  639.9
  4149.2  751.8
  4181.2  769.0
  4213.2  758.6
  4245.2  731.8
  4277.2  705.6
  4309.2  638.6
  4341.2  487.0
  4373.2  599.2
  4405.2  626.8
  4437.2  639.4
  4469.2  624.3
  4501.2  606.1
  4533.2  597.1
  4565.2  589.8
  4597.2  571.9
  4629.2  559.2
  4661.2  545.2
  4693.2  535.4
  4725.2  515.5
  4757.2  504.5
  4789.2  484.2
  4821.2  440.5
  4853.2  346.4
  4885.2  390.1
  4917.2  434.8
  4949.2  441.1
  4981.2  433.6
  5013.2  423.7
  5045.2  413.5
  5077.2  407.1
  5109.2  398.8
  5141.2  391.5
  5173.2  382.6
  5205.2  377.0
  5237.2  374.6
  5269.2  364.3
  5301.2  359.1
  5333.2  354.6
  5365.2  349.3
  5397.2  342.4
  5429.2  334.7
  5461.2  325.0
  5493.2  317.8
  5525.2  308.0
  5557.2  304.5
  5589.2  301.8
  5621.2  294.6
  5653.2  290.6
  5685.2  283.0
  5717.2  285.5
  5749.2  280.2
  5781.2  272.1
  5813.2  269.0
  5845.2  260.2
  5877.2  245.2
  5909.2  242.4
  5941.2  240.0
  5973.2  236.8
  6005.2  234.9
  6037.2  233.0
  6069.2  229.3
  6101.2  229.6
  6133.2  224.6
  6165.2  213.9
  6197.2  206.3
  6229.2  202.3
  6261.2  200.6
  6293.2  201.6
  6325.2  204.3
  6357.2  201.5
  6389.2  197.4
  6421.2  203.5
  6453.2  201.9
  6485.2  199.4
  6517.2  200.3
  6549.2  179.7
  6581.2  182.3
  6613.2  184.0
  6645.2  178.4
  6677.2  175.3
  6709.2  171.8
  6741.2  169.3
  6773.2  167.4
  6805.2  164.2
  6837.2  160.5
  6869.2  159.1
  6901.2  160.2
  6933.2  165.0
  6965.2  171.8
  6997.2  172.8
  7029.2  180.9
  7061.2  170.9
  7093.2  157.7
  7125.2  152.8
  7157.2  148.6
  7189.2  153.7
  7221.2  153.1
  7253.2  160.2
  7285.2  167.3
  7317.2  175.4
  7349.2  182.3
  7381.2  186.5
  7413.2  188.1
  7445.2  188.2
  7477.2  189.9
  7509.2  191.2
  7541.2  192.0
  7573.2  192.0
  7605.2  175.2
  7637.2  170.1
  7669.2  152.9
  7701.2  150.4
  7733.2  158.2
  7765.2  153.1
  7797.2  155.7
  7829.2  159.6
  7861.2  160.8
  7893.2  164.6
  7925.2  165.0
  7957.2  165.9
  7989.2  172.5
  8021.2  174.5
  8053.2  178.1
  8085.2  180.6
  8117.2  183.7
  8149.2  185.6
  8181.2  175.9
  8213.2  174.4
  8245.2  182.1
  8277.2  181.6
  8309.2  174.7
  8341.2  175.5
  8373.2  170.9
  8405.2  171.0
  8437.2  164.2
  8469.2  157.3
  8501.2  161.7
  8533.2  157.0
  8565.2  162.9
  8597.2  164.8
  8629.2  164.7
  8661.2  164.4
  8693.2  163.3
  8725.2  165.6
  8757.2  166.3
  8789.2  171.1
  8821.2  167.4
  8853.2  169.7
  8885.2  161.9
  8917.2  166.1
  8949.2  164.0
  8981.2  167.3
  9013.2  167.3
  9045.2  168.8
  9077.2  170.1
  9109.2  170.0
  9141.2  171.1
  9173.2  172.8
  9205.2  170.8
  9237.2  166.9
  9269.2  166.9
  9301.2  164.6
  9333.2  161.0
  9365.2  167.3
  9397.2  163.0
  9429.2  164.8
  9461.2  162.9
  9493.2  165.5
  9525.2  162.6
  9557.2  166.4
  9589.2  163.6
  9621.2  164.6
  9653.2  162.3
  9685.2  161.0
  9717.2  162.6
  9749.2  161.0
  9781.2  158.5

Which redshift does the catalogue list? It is 1.654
